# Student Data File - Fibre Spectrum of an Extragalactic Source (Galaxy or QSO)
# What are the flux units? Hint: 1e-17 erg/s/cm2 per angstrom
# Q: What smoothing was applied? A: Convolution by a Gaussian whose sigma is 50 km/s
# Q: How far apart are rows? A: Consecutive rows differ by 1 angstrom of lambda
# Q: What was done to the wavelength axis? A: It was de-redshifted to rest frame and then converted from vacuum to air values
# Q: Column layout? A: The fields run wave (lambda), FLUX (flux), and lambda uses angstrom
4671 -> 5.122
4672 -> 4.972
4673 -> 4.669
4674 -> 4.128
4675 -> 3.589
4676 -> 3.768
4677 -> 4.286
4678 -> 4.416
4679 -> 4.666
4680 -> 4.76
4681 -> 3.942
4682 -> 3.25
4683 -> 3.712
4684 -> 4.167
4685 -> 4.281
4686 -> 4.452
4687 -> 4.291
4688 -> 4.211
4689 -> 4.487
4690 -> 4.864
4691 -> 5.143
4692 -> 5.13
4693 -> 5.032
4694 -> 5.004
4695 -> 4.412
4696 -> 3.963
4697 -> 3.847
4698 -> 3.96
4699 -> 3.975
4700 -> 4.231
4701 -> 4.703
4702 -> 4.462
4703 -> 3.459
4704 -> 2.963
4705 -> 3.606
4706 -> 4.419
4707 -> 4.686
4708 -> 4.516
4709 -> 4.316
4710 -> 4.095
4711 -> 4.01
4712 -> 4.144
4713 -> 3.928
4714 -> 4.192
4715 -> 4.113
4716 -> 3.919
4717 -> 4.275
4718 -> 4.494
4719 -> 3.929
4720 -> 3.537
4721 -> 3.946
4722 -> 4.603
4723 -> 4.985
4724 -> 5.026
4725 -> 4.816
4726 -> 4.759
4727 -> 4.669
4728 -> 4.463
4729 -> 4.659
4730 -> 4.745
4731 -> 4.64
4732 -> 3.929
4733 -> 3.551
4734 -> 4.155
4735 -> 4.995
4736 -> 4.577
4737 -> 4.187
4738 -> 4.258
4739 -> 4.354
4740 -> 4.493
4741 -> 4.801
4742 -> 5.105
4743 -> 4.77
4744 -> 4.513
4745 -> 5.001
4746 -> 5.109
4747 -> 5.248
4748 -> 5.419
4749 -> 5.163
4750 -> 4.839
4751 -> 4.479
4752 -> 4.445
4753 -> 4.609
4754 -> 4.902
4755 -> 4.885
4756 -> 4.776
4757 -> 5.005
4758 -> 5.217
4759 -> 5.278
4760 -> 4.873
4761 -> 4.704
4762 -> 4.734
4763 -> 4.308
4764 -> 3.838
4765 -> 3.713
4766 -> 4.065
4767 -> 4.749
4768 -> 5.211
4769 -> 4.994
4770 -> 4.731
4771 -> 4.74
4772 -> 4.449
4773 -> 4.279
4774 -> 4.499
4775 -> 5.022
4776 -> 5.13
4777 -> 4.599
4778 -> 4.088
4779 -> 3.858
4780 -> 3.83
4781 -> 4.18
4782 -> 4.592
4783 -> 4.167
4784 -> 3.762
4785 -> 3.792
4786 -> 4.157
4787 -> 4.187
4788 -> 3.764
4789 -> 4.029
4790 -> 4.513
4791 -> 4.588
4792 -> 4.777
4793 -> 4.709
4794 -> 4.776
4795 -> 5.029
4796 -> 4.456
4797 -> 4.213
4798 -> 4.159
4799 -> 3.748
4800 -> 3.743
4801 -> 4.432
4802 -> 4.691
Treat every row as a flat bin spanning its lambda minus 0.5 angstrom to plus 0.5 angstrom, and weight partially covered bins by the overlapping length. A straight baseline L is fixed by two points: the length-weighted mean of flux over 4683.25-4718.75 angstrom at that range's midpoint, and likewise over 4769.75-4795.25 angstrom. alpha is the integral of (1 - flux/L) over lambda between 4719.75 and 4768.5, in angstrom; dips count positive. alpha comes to -3.5 angstrom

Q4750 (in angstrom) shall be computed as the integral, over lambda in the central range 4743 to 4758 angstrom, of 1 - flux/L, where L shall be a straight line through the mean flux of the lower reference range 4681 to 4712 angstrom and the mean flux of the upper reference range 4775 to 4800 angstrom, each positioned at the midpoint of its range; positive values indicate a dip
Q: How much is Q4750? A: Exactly -2.2 angstrom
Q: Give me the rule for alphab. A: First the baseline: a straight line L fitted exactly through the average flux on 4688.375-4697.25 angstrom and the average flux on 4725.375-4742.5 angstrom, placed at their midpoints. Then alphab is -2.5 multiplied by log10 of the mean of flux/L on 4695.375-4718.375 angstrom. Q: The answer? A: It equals 0.127 mag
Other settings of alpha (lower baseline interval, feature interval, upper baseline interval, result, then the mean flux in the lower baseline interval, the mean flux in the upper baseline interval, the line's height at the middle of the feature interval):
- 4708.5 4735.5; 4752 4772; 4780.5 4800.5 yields -1.8 angstrom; 4.33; 4.27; 4.29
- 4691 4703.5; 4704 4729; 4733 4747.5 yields 1.2 angstrom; 4.38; 4.64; 4.5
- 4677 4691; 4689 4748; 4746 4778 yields 1.0 angstrom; 4.3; 4.73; 4.49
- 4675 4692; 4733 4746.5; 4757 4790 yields -0.7 angstrom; 4.3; 4.43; 4.38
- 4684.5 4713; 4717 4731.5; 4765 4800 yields -0.6 angstrom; 4.3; 4.39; 4.33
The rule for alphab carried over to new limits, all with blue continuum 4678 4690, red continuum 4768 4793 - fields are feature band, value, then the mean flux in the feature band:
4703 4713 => 0.06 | 4.04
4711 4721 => 0.06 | 4.05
